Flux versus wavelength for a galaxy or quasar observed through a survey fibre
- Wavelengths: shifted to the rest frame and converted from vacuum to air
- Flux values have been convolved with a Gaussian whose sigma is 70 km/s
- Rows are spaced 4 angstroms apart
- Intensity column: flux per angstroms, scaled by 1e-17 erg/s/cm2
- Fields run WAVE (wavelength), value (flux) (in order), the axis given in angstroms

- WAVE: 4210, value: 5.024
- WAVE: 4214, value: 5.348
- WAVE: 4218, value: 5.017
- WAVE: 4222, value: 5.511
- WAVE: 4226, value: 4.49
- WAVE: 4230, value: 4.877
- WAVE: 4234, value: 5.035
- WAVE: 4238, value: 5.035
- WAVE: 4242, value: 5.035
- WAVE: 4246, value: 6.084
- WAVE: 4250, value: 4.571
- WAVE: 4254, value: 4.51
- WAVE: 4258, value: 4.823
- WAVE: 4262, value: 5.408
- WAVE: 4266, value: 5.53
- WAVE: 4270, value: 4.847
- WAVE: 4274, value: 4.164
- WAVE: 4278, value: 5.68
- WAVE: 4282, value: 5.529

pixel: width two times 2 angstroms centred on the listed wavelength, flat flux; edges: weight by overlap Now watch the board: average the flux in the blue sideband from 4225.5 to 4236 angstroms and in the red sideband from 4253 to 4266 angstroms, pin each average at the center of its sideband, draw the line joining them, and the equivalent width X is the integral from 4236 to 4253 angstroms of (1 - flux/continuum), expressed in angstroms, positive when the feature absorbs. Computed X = -0.7 angstroms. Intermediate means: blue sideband 4.85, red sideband 5.04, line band 5.14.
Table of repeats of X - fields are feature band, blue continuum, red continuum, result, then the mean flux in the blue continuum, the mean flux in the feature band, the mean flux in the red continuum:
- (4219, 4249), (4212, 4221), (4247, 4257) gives -1.0 angstroms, 5.22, 5.13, 4.72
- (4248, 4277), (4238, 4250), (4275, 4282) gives 2.7 angstroms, 5.31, 4.87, 5.42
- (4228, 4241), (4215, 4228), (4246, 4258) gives -0.1 angstroms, 5.03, 4.99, 4.84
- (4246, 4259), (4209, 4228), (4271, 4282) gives 0.5 angstroms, 5.08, 4.84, 5.03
